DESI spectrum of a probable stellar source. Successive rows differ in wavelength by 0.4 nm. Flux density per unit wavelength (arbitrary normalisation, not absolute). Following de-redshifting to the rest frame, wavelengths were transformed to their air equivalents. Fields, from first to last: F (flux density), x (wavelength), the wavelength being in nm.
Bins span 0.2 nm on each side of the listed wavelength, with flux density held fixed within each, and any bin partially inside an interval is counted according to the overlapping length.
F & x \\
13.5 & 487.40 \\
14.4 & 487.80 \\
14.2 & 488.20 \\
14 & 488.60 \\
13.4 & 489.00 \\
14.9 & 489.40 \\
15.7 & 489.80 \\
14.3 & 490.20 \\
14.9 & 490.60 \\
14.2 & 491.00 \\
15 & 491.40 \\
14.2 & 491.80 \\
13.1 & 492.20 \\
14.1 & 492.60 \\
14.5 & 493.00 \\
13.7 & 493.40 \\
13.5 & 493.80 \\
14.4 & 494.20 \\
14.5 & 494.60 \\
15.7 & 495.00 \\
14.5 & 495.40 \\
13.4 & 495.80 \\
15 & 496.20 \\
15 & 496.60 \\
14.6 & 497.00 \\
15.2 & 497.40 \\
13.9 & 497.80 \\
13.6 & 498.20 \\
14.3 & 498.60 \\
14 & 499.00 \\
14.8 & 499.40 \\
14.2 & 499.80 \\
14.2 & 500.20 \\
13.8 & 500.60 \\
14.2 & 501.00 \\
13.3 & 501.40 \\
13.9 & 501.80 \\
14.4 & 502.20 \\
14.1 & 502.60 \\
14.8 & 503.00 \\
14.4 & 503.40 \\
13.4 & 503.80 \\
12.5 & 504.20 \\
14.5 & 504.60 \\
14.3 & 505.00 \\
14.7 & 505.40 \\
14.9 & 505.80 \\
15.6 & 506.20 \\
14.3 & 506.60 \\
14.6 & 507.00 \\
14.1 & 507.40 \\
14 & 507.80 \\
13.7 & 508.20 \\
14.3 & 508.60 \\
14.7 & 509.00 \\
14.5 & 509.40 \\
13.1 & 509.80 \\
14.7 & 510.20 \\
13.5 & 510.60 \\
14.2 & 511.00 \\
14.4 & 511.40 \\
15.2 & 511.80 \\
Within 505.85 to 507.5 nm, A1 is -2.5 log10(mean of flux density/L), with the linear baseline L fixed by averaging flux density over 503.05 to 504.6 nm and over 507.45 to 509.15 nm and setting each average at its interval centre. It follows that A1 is -0.05 mag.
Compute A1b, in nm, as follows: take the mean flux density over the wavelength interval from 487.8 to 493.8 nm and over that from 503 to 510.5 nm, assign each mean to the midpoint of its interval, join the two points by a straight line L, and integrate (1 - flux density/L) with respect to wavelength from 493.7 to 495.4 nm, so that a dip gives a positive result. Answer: -0.04 nm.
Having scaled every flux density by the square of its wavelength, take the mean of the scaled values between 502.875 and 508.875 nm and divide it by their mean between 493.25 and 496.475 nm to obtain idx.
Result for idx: 1.04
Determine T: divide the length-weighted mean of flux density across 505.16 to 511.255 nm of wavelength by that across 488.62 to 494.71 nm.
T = 1.00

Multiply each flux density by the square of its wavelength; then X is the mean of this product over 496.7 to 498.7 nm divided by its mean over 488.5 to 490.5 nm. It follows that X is 1.0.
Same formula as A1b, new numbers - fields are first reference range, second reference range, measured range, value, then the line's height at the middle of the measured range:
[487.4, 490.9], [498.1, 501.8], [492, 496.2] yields 0.019 nm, 14.2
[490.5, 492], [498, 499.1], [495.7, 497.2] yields -0.047 nm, 14.1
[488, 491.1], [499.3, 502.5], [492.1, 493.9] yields 0.064 nm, 14.3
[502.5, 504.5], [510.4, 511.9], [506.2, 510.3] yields -0.042 nm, 14.1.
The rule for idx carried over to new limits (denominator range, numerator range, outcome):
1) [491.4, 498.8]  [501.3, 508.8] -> 1.03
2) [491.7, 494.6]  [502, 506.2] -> 1.07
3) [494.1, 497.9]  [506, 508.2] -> 1.03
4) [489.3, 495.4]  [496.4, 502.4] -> 1.01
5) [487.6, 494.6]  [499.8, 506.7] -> 1.04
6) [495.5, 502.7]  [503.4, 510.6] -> 1.03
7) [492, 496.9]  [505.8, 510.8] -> 1.06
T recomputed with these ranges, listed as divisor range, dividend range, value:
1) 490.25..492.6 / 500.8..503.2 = 0.99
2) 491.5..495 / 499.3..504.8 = 0.99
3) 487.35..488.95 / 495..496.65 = 1.04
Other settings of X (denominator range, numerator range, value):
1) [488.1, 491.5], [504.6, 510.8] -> 1.06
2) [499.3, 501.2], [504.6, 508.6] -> 1.04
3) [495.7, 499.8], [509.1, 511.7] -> 1.03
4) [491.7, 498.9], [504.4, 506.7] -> 1.07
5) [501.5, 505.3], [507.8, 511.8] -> 1.04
